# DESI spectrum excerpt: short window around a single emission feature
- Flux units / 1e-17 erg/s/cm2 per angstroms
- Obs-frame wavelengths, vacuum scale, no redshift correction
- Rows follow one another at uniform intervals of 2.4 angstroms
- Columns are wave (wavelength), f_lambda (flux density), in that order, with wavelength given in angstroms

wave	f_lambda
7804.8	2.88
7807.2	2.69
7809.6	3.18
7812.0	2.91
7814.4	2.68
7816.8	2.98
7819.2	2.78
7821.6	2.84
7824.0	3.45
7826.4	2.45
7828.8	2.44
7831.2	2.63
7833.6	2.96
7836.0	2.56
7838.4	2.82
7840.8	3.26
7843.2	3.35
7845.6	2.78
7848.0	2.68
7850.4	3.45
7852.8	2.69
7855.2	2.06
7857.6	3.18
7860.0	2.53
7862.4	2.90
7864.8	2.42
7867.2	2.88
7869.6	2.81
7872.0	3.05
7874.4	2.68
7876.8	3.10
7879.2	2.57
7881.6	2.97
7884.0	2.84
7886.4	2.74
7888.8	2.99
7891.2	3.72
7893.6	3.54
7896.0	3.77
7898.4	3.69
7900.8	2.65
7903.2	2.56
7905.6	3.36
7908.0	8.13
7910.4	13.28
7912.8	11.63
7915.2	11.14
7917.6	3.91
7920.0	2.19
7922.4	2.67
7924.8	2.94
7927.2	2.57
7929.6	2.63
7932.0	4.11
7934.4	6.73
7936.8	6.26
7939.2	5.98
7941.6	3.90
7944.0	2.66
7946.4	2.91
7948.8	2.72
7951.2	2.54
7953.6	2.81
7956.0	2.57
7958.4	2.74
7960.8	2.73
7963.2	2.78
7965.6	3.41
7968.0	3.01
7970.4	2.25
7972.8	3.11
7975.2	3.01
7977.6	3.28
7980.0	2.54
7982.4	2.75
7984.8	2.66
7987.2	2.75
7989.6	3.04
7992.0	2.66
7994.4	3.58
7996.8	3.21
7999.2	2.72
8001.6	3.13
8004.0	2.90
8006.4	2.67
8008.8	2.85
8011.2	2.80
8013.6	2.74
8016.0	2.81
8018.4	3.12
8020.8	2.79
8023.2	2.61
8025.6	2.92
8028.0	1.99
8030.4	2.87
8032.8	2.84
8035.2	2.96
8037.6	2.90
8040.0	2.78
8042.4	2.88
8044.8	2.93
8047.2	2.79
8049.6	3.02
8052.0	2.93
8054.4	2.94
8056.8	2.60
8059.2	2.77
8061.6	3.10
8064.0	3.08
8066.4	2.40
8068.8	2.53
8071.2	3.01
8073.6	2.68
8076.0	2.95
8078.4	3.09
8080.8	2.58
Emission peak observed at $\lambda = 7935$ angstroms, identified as [N II] 6583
